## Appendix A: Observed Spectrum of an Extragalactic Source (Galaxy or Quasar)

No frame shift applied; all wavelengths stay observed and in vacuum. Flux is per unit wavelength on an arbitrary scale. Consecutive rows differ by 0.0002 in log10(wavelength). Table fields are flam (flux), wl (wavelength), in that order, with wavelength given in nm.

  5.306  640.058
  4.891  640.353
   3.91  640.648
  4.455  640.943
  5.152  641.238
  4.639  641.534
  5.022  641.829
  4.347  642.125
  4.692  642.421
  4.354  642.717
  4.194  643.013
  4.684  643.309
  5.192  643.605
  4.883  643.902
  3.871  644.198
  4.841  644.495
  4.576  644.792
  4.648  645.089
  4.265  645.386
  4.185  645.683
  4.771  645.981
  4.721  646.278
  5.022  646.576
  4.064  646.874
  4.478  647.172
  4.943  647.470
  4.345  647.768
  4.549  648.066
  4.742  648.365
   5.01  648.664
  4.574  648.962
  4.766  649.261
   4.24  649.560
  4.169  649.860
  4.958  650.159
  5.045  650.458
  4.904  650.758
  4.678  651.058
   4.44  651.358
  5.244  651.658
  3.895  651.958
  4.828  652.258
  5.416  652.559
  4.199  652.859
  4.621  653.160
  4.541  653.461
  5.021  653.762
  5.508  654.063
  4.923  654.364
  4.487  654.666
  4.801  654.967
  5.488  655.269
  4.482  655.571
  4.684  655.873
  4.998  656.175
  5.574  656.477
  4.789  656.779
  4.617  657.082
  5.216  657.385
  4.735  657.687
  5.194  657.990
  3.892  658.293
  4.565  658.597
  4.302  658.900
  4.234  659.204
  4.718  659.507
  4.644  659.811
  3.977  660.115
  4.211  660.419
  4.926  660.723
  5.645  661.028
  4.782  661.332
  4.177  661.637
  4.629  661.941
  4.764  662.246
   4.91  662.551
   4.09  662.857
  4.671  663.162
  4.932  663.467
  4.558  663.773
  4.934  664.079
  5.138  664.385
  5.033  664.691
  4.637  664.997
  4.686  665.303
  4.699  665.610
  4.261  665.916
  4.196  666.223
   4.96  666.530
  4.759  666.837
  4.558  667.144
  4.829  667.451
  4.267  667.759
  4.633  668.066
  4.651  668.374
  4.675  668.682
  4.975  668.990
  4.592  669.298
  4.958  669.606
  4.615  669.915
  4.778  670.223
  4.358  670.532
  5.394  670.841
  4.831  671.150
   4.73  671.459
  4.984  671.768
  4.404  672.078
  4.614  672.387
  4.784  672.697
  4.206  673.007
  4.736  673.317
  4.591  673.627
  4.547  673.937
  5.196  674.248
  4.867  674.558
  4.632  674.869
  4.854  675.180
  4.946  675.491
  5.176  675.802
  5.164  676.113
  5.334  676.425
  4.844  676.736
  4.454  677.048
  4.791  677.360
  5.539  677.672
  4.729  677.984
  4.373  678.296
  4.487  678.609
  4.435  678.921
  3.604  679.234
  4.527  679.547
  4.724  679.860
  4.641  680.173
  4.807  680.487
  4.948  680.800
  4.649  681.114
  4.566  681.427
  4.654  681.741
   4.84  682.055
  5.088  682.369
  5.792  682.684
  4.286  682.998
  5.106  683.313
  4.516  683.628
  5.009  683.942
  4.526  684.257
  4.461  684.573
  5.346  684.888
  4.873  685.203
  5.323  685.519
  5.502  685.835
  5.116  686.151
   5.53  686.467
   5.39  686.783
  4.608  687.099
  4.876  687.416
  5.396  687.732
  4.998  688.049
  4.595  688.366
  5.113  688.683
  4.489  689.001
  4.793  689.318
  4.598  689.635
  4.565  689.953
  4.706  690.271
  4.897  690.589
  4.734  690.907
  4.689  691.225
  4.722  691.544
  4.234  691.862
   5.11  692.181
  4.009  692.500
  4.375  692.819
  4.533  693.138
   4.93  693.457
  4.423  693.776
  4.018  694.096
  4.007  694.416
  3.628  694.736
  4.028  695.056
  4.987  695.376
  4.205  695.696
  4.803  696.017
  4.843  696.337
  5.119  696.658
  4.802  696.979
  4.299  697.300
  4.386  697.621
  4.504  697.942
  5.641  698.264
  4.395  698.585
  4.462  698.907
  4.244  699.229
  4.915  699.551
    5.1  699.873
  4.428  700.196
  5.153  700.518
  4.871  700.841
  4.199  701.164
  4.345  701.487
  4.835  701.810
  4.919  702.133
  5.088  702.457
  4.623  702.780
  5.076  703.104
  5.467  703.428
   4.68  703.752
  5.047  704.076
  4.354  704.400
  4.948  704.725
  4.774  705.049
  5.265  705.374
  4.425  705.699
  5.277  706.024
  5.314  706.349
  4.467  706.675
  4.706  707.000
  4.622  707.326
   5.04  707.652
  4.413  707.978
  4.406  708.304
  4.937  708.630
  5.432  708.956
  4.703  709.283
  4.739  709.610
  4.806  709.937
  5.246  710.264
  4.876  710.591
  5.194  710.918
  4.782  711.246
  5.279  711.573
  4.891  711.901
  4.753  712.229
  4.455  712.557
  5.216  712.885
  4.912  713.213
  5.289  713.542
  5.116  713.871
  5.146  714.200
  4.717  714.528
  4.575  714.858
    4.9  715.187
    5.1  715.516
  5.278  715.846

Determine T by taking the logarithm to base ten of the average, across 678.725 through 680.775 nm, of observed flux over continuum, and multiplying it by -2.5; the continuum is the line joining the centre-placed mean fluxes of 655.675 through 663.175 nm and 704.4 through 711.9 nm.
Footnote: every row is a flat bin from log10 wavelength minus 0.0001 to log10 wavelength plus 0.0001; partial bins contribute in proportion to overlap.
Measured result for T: 0.06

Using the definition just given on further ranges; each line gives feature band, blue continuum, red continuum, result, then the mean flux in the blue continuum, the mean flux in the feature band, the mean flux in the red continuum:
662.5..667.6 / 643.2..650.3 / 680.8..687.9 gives 0.02 mag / 4.6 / 4.69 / 4.98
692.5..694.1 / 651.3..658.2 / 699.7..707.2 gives 0.09 mag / 4.85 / 4.45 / 4.84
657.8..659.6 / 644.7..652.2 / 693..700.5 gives 0.03 mag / 4.61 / 4.48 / 4.56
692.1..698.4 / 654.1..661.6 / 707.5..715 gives 0.08 mag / 4.75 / 4.52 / 4.91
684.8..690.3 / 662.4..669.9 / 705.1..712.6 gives -0.05 mag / 4.69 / 4.99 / 4.88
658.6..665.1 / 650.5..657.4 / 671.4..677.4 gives 0.04 mag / 4.84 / 4.66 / 4.79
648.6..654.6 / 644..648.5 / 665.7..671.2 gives -0.04 mag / 4.54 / 4.74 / 4.68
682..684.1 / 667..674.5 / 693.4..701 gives -0.07 mag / 4.71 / 4.95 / 4.59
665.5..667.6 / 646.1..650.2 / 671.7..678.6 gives 0.03 mag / 4.61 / 4.61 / 4.8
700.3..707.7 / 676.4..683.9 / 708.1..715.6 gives 0.01 mag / 4.73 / 4.84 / 4.93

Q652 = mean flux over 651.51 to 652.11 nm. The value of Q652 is 4.57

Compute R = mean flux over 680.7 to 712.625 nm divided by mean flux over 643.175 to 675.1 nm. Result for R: 1.02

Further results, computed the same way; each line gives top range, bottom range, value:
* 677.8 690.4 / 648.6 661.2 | 1.02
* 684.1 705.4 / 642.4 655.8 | 1.01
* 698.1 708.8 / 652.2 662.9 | 1.01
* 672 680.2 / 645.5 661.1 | 1.00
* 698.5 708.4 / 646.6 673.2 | 1.02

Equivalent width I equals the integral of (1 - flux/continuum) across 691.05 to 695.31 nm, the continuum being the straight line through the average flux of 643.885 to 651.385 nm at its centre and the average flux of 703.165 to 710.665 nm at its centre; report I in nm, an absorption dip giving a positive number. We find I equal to 0.38 nm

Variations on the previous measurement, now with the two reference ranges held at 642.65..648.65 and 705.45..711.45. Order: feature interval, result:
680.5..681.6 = 0.00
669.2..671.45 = -0.05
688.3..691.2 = 0.03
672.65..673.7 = 0.03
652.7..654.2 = -0.05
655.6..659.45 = -0.08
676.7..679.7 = 0.10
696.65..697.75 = 0.05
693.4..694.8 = 0.18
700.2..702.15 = 0.06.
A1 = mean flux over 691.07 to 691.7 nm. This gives 4.7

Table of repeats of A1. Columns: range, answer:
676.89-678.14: 4.88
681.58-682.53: 4.86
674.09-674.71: 5.03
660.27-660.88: 4.57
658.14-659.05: 4.25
